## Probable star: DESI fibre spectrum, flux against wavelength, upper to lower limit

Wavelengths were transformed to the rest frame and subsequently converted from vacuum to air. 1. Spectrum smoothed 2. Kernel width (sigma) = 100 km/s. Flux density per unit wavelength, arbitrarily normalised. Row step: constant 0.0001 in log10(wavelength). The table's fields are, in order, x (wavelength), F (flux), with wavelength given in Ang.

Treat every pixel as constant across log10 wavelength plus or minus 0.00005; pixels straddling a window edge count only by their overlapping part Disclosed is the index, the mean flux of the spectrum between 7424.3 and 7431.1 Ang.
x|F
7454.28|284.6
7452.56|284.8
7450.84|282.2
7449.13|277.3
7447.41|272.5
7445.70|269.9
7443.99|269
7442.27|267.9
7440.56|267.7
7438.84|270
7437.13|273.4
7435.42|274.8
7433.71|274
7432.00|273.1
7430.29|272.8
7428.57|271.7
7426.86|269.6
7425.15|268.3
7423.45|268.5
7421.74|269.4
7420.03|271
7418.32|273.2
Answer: 270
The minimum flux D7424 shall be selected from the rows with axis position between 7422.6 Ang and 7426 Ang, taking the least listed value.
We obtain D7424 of 268.3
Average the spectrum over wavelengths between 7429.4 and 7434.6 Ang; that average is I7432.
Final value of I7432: 273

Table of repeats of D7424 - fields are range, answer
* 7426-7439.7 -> 269.6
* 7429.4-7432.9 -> 272.8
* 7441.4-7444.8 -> 267.9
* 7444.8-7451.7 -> 269.9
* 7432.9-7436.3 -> 274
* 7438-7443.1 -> 267.7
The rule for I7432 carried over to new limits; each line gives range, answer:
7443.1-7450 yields 272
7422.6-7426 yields 269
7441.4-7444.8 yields 268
